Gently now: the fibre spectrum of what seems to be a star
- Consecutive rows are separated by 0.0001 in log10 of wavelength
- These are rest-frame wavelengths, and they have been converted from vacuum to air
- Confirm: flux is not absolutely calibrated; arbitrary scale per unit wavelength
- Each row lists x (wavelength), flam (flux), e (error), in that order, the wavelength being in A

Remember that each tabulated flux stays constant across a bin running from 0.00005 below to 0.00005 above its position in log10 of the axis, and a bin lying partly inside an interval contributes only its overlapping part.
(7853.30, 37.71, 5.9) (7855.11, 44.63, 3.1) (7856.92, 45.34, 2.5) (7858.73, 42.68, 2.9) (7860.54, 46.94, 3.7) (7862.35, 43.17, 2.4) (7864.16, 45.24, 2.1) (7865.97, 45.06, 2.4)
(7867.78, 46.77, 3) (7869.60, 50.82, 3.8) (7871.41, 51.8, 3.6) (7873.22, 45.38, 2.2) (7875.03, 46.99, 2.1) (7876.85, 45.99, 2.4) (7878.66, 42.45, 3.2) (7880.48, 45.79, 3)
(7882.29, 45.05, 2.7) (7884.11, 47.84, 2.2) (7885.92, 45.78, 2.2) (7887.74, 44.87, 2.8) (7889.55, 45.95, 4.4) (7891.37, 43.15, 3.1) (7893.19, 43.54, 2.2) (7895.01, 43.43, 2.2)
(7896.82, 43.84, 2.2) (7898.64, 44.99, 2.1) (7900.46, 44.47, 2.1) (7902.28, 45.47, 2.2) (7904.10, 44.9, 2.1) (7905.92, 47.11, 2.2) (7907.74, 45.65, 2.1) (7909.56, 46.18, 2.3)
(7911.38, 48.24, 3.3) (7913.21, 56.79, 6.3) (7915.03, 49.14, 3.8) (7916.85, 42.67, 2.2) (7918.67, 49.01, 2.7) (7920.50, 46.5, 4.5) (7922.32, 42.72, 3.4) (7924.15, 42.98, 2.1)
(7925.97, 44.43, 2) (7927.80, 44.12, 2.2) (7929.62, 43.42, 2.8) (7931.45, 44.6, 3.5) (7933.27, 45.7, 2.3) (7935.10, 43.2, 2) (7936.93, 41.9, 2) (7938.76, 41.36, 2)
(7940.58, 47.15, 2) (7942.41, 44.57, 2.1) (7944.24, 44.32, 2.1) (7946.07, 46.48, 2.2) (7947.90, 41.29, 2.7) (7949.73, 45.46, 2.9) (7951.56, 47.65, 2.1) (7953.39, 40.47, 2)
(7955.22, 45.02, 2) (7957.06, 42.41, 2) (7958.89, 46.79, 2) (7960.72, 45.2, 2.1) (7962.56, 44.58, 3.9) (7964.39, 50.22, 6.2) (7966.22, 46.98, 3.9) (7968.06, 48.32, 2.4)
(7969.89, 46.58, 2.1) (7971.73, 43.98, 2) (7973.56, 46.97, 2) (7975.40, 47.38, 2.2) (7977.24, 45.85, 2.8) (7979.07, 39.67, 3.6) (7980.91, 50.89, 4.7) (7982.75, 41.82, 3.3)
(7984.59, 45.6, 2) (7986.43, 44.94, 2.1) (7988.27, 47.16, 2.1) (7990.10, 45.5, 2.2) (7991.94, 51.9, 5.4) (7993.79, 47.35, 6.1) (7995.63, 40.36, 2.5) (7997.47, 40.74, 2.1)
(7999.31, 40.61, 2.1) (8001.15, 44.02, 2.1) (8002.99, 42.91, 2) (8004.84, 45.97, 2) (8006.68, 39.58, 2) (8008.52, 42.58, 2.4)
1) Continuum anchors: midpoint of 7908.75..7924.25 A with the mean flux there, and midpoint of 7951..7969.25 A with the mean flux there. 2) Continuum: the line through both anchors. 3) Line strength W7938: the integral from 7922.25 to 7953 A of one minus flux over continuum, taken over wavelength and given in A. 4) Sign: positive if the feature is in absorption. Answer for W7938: 1.6 A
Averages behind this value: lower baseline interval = 47.3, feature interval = 44.2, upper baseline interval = 45.7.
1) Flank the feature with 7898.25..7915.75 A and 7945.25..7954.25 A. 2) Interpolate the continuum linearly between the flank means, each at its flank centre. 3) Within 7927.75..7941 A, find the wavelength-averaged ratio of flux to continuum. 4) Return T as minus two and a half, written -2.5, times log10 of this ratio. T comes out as 0.04 mag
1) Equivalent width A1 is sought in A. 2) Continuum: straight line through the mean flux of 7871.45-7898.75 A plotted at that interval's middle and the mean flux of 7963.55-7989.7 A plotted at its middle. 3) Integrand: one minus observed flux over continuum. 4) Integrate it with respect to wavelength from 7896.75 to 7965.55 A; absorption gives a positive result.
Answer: 0.6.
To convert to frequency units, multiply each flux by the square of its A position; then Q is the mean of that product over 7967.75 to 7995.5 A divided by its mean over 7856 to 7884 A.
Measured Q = 1.03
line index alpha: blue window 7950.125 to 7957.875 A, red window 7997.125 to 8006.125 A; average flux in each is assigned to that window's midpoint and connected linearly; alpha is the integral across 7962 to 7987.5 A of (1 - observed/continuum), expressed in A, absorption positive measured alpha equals -1.5 A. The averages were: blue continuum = 44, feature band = 46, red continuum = 42.9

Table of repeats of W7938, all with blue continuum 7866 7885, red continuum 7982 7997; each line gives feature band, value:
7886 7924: 0.5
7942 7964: 0.6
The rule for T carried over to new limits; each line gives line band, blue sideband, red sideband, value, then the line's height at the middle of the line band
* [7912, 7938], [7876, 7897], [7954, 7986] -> -0.006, 45.2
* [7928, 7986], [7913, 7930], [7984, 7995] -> 0.033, 46.4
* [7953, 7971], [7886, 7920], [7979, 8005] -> -0.014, 45.2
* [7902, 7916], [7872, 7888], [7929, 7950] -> -0.073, 44.9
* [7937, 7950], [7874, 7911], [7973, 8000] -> 0.024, 45.2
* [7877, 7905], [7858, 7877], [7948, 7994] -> 0.037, 46.3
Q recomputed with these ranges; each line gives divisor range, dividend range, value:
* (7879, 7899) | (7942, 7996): 1.04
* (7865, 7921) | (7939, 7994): 1.00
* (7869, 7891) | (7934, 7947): 0.97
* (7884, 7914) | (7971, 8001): 1.00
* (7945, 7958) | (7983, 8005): 1.02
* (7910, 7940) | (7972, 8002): 1.01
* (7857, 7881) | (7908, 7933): 1.02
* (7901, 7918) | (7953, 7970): 0.98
